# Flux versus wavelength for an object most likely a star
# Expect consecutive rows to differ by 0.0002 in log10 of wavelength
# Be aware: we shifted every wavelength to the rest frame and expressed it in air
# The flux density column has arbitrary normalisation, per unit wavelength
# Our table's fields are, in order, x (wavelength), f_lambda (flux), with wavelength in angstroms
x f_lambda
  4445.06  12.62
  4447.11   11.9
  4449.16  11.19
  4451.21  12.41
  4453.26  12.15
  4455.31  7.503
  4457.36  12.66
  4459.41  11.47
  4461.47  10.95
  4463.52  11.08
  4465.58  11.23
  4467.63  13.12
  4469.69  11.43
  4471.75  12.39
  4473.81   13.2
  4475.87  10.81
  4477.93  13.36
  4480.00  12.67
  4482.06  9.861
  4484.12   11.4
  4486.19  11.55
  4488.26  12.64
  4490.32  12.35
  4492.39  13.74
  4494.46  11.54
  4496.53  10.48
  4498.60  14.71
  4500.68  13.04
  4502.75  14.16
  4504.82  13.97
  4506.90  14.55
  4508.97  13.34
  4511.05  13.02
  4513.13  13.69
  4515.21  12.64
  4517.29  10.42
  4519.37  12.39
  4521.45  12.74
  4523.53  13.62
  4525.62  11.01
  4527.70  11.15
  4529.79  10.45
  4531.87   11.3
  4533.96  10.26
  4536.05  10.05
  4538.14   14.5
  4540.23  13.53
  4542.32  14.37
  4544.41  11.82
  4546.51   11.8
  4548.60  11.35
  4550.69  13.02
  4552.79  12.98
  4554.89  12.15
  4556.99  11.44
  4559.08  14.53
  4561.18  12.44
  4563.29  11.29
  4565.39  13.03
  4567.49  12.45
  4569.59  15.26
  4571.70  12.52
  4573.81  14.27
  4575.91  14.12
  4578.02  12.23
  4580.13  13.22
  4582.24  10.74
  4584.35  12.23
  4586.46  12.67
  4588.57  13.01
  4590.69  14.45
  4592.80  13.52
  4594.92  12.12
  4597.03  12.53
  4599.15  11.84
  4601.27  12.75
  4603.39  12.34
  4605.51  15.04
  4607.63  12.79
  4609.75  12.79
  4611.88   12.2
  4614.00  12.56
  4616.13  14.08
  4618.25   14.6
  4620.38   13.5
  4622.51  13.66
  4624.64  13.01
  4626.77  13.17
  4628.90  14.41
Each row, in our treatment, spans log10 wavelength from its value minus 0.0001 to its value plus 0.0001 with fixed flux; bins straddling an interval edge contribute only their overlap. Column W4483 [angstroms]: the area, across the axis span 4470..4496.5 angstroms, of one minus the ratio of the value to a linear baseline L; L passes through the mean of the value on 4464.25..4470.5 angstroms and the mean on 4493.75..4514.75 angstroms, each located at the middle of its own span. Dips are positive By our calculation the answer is 0.9 angstroms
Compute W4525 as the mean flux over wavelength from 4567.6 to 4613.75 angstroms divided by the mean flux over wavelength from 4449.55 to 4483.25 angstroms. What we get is 1.1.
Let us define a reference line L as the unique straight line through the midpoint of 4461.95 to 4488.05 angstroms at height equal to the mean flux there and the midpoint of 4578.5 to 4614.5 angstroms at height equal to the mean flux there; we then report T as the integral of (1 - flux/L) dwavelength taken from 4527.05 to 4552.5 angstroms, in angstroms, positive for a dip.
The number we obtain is 0.7 angstroms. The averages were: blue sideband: 11.8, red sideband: 12.7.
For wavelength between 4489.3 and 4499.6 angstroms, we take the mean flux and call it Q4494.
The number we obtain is 12.6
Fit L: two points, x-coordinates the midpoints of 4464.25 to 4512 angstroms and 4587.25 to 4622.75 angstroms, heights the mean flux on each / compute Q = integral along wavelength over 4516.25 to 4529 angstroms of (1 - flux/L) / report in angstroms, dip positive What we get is 0.9 angstroms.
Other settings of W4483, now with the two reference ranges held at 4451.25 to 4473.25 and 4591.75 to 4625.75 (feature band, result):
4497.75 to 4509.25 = -2.0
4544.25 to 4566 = 0.2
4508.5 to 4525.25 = -0.8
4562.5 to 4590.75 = -0.4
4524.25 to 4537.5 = 1.5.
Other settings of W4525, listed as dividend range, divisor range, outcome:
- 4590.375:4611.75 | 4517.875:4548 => 1.07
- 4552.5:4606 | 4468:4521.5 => 1.03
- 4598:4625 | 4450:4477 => 1.14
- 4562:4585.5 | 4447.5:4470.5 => 1.13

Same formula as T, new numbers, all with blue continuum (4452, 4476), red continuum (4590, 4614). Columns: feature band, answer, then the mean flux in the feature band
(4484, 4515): -2.8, 13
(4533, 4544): -0.2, 12.5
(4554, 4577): -0.9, 13.1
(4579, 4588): 0.3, 12.3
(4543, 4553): 0.1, 12.2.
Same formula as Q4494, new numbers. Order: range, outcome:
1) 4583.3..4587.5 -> 12.5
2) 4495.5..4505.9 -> 13.3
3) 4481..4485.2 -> 10.7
